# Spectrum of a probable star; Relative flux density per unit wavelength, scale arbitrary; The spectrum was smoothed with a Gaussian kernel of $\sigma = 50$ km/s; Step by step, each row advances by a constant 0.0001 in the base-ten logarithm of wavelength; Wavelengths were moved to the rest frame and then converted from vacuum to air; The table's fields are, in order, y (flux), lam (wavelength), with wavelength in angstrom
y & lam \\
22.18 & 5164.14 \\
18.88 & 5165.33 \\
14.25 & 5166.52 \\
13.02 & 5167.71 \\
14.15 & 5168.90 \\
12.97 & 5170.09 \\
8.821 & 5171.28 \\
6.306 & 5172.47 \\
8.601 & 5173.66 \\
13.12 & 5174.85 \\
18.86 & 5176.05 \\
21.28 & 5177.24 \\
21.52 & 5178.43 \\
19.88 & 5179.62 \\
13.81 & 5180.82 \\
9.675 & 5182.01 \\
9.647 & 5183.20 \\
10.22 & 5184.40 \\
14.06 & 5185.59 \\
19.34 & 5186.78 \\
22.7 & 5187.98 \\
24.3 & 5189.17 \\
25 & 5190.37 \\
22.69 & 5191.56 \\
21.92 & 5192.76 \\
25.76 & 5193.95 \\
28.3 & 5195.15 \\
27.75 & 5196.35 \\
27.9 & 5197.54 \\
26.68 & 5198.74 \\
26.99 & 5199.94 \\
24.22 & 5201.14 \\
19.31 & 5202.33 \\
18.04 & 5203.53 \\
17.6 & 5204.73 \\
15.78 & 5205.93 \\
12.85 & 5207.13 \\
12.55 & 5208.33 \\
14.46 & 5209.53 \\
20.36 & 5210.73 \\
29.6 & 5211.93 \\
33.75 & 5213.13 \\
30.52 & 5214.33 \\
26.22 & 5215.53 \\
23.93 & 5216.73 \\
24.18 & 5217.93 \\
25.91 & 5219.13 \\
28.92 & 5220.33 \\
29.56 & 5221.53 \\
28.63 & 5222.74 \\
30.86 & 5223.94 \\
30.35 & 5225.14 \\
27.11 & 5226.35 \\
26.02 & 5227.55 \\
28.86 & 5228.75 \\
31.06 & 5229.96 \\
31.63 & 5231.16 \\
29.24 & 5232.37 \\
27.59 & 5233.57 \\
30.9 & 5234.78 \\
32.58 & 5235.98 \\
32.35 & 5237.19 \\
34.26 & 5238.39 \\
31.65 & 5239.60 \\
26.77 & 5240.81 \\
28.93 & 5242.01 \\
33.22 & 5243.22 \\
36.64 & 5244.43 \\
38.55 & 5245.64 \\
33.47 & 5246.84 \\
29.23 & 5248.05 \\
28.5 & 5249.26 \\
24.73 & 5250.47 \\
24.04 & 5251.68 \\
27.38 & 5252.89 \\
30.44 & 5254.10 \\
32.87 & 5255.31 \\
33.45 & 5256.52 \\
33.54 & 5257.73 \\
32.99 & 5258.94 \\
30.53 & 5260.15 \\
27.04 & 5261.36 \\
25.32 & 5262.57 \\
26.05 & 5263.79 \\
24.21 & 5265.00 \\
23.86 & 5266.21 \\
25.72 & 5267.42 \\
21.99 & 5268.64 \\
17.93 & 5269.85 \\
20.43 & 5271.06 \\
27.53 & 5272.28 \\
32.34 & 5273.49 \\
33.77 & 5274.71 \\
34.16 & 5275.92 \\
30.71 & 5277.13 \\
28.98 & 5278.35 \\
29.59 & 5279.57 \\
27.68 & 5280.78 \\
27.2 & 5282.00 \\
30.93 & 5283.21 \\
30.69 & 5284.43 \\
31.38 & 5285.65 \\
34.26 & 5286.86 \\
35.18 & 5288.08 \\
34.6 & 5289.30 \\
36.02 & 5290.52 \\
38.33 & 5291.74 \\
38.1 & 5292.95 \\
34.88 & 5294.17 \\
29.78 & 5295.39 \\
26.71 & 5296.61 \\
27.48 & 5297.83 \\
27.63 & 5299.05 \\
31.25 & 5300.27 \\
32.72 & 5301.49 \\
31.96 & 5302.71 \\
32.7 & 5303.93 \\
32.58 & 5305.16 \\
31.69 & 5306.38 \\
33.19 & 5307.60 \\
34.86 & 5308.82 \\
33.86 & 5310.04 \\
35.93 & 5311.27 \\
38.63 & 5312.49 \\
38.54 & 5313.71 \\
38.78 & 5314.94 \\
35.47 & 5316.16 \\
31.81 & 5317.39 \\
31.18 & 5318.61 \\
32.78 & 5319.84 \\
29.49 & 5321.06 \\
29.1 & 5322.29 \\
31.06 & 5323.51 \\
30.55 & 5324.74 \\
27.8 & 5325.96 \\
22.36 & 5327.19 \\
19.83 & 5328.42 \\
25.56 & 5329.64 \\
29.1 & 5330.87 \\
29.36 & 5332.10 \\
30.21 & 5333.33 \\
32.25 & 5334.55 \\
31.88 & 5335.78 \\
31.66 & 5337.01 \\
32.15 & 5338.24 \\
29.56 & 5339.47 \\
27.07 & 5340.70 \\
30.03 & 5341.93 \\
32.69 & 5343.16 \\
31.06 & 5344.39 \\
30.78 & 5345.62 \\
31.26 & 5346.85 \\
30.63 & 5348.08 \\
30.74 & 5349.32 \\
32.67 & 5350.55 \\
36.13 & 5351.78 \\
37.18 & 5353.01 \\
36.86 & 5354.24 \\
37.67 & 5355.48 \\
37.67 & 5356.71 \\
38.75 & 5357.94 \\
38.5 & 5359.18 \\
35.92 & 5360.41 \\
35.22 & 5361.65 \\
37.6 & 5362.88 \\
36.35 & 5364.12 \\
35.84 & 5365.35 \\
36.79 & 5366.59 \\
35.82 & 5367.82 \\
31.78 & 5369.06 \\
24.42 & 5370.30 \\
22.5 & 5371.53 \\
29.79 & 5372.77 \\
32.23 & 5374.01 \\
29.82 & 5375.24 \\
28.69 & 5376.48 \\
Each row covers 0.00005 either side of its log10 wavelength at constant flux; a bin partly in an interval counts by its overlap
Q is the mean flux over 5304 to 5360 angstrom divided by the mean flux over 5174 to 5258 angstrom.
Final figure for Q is 1.3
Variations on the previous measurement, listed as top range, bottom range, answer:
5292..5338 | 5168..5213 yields 1.68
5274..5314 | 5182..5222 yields 1.46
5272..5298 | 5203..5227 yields 1.33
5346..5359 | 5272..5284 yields 1.15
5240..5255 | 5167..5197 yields 1.74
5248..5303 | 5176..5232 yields 1.29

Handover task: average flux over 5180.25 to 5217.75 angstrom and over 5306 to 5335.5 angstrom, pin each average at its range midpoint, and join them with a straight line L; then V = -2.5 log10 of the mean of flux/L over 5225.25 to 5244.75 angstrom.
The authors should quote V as -0.25 mag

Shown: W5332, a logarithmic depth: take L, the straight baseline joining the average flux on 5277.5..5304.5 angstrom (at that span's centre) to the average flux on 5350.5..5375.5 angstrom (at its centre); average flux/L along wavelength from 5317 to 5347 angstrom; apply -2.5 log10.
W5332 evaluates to 0.13 mag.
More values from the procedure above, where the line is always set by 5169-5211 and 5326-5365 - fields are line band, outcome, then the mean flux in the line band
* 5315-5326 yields -0.06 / 31.6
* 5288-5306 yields -0.17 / 32.6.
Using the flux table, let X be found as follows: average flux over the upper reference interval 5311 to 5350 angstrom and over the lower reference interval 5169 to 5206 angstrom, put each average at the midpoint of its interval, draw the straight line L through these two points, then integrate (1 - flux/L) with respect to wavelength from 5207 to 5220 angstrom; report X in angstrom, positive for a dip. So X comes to -1.6 angstrom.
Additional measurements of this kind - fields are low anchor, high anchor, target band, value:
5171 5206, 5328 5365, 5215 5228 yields -3.2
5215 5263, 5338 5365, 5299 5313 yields -0.4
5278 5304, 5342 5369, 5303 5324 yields -0.5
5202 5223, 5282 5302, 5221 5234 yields -2.4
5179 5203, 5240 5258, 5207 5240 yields -1.2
